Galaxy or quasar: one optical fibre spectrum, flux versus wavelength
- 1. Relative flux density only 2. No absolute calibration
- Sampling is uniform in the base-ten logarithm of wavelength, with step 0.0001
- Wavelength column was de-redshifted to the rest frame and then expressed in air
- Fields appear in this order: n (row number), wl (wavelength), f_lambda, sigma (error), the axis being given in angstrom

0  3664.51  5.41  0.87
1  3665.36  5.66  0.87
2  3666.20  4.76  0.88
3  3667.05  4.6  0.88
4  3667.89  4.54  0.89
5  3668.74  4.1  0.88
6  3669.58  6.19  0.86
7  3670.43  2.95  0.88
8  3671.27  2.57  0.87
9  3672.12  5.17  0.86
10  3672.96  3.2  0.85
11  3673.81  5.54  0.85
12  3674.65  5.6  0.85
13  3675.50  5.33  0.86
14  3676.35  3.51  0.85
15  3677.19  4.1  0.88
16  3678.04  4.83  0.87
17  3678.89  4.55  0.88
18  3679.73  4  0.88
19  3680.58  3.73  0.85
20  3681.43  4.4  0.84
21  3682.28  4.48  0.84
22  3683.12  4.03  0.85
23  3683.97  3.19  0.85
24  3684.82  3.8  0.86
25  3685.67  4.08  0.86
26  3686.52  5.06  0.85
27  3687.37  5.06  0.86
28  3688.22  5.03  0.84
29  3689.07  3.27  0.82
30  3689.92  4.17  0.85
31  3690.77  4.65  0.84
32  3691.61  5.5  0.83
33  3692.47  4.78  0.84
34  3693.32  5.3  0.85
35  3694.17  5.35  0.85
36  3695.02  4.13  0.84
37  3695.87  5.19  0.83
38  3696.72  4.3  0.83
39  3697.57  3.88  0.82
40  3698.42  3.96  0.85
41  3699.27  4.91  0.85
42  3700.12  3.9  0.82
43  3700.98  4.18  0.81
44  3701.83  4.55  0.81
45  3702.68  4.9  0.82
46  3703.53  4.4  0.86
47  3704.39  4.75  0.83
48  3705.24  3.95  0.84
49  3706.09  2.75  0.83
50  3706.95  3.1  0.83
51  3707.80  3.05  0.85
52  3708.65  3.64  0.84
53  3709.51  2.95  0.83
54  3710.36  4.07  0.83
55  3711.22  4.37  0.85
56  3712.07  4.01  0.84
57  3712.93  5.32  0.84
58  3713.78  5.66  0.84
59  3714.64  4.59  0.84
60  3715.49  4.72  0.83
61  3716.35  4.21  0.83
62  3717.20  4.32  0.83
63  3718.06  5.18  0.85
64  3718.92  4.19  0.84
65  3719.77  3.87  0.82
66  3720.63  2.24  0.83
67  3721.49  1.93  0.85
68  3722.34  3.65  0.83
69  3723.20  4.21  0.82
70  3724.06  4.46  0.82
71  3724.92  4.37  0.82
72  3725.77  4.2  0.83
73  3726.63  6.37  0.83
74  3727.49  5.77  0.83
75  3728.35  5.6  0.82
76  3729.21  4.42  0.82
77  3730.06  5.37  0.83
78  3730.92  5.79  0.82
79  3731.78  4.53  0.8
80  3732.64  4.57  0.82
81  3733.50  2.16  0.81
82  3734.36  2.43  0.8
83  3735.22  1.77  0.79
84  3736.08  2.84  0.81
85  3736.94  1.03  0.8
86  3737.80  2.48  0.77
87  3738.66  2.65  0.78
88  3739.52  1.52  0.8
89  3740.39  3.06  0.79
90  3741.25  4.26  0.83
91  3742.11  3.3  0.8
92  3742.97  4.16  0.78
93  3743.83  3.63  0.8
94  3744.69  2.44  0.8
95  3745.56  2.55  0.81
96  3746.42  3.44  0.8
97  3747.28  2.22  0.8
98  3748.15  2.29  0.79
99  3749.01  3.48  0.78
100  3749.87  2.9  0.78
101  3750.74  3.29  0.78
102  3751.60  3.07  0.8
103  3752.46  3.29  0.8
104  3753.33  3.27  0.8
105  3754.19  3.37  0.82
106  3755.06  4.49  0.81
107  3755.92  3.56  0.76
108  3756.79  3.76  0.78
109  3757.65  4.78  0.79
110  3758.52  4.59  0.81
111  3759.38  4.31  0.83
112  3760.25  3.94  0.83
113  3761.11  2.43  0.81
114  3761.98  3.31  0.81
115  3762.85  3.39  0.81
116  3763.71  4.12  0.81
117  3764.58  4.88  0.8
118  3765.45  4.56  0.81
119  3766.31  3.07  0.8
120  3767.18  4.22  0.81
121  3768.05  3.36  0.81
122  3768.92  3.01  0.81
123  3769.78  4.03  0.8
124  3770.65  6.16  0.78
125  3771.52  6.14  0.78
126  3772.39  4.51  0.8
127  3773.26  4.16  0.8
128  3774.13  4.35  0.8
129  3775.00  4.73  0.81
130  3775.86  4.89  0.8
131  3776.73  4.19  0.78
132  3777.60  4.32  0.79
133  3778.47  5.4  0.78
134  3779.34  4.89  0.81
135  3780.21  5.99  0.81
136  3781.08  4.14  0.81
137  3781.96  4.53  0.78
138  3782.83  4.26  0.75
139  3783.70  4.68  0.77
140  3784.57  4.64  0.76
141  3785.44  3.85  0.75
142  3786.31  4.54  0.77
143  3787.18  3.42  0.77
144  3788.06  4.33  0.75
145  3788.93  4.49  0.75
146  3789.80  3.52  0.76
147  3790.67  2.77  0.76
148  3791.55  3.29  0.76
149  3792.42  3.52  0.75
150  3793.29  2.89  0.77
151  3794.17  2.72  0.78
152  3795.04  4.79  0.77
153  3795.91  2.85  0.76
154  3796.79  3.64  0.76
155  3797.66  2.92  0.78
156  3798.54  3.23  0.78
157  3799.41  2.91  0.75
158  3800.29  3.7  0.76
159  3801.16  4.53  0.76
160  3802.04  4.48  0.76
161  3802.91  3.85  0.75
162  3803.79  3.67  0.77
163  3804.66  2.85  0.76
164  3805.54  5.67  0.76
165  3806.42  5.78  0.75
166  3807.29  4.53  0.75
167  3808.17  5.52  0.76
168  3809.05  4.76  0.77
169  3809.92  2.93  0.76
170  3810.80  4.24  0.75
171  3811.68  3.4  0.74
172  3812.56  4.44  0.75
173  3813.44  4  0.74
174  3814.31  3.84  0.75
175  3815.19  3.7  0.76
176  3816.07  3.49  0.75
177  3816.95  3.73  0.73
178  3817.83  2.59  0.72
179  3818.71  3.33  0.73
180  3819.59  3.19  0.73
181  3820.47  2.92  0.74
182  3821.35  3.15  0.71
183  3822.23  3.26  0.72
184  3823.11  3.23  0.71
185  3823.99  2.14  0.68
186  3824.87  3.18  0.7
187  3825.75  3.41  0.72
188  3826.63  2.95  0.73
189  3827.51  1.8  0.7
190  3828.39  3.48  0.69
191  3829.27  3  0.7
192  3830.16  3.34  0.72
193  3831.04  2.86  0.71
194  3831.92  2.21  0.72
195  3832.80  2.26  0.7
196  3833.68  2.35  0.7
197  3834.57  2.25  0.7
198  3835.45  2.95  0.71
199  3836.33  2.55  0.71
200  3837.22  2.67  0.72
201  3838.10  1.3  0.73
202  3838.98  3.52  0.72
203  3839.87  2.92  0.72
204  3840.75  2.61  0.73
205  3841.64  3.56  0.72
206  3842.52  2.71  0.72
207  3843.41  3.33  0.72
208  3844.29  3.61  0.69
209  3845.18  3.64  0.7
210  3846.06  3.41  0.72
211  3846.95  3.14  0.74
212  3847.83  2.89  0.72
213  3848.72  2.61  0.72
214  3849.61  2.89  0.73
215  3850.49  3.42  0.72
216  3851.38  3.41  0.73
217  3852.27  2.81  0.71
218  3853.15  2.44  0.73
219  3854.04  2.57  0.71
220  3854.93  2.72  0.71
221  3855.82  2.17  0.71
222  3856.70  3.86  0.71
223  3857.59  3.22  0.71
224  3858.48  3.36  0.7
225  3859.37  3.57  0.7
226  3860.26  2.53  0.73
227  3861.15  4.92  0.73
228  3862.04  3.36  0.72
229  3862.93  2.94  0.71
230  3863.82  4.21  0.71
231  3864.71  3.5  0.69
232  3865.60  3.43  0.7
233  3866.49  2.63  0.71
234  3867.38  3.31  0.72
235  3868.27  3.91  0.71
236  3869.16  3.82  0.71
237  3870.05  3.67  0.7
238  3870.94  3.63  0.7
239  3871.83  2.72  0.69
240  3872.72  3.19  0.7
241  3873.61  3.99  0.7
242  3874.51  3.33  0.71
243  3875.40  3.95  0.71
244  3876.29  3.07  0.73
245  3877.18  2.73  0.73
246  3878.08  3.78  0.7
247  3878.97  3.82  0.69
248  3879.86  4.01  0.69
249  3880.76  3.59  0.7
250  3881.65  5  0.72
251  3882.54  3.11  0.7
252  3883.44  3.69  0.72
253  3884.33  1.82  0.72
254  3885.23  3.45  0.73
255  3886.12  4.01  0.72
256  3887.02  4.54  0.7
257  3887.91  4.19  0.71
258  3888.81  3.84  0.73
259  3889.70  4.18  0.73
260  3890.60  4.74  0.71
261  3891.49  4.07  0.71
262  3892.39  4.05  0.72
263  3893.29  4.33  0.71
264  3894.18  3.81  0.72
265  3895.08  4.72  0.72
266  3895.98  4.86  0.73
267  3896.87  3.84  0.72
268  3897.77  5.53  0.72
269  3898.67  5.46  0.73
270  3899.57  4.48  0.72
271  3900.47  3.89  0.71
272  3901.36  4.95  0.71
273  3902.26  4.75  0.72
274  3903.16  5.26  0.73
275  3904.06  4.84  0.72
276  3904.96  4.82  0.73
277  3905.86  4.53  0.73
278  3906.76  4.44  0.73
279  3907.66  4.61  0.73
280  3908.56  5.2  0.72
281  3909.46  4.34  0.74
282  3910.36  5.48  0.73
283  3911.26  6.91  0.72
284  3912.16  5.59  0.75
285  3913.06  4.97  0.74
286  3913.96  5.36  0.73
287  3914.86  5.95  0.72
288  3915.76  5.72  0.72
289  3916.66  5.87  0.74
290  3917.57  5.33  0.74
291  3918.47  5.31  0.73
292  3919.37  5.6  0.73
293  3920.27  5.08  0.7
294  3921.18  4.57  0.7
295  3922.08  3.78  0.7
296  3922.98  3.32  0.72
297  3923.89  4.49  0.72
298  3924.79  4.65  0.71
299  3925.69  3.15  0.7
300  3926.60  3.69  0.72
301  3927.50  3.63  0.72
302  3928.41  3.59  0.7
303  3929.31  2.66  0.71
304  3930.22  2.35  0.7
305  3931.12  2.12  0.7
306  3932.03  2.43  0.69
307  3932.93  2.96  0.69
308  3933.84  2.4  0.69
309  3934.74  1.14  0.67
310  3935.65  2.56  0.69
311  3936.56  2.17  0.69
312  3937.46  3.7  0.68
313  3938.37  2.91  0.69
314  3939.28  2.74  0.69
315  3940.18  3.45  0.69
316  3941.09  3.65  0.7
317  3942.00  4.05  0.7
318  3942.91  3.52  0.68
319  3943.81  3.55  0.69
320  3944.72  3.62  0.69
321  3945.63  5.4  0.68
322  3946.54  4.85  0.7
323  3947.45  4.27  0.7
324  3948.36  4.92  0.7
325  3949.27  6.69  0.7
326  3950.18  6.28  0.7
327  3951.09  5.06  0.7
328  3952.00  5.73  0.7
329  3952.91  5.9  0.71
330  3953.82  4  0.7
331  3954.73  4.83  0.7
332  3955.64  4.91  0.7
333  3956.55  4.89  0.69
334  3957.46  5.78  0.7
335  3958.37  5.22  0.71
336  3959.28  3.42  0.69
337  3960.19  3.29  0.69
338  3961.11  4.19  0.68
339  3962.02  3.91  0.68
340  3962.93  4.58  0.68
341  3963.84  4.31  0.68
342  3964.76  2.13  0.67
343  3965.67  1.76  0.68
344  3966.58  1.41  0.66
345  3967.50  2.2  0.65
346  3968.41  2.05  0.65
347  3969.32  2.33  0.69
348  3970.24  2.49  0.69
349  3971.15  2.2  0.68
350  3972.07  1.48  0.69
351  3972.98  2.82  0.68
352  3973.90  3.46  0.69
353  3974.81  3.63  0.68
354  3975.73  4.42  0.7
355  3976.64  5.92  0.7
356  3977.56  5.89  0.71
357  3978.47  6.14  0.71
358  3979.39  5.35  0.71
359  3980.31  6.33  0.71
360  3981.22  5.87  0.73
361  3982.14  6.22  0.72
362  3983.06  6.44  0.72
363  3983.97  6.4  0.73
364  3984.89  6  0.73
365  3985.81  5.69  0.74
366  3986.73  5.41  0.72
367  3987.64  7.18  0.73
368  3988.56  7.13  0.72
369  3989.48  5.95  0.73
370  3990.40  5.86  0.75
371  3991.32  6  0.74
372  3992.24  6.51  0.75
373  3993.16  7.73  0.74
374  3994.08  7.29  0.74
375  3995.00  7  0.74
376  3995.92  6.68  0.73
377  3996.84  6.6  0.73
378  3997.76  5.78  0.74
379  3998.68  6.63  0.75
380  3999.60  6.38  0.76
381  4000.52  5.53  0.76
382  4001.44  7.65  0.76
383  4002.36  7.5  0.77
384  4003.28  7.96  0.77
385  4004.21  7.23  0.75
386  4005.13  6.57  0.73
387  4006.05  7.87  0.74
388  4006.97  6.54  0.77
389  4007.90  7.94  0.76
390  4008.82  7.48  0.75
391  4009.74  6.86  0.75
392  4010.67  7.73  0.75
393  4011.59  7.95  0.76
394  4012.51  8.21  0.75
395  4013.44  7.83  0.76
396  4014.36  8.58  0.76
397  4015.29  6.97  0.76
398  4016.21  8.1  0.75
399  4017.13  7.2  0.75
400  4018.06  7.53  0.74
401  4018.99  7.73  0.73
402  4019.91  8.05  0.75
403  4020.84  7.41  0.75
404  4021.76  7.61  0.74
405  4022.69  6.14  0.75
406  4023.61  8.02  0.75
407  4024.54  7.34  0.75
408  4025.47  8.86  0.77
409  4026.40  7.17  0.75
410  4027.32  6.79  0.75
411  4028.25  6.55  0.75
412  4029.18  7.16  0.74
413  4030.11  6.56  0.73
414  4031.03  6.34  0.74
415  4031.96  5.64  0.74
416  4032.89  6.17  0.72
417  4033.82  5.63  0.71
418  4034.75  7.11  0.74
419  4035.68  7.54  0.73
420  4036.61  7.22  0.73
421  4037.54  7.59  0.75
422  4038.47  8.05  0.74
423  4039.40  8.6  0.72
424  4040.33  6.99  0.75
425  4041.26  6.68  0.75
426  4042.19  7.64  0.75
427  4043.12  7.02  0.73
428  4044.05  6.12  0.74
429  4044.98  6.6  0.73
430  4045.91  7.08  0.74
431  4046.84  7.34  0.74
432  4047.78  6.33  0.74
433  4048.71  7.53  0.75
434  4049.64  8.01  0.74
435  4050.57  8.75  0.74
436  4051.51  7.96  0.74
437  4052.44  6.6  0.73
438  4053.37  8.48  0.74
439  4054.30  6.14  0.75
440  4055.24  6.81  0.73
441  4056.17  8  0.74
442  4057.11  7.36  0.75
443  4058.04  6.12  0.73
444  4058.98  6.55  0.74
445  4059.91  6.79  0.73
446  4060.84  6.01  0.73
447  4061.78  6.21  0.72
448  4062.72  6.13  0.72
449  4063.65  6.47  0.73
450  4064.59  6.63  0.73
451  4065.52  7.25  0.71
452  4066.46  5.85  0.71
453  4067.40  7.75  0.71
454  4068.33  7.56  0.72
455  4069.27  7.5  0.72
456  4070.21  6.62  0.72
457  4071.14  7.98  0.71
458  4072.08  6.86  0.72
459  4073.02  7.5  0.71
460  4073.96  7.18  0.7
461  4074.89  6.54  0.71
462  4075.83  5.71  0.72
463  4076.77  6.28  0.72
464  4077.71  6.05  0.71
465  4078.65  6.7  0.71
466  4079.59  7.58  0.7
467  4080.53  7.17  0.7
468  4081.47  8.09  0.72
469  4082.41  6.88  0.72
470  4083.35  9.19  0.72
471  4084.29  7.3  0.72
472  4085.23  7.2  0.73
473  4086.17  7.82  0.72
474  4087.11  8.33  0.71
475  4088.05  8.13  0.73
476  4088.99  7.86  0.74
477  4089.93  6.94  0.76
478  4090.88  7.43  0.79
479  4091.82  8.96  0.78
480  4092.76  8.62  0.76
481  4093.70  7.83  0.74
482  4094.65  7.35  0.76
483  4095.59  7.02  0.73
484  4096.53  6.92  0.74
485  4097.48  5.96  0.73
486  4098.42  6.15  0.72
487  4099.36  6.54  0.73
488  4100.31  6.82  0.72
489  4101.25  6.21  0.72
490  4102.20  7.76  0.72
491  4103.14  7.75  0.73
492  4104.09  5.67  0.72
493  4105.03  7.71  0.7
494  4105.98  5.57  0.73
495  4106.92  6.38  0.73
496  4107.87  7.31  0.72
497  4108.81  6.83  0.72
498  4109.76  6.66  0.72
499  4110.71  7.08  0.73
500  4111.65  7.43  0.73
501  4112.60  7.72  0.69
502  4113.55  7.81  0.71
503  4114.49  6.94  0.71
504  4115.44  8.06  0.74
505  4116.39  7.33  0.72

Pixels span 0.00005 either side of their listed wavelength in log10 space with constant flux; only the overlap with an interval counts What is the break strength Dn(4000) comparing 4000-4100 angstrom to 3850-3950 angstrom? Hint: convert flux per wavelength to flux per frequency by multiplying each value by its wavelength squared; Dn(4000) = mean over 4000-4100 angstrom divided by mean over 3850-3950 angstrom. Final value 2.0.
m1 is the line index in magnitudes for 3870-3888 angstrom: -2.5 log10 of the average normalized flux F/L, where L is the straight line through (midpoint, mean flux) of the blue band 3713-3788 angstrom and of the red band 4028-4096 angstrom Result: 0.42 mag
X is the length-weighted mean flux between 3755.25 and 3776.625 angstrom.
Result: 4.18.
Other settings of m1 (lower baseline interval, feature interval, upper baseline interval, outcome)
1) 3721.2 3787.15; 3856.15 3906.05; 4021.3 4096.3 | 0.33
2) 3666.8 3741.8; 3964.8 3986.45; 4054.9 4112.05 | 0.44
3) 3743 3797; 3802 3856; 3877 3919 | 0.28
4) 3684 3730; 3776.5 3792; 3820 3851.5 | -0.22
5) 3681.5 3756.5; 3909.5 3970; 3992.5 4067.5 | 0.45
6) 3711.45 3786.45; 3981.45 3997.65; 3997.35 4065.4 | 0.04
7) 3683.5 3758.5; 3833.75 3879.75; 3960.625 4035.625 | 0.48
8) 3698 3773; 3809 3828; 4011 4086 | 0.38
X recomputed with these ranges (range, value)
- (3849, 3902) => 3.68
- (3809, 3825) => 3.42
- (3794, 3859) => 3.29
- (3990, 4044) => 7.15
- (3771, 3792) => 4.42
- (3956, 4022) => 5.78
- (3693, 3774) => 3.9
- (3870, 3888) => 3.57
